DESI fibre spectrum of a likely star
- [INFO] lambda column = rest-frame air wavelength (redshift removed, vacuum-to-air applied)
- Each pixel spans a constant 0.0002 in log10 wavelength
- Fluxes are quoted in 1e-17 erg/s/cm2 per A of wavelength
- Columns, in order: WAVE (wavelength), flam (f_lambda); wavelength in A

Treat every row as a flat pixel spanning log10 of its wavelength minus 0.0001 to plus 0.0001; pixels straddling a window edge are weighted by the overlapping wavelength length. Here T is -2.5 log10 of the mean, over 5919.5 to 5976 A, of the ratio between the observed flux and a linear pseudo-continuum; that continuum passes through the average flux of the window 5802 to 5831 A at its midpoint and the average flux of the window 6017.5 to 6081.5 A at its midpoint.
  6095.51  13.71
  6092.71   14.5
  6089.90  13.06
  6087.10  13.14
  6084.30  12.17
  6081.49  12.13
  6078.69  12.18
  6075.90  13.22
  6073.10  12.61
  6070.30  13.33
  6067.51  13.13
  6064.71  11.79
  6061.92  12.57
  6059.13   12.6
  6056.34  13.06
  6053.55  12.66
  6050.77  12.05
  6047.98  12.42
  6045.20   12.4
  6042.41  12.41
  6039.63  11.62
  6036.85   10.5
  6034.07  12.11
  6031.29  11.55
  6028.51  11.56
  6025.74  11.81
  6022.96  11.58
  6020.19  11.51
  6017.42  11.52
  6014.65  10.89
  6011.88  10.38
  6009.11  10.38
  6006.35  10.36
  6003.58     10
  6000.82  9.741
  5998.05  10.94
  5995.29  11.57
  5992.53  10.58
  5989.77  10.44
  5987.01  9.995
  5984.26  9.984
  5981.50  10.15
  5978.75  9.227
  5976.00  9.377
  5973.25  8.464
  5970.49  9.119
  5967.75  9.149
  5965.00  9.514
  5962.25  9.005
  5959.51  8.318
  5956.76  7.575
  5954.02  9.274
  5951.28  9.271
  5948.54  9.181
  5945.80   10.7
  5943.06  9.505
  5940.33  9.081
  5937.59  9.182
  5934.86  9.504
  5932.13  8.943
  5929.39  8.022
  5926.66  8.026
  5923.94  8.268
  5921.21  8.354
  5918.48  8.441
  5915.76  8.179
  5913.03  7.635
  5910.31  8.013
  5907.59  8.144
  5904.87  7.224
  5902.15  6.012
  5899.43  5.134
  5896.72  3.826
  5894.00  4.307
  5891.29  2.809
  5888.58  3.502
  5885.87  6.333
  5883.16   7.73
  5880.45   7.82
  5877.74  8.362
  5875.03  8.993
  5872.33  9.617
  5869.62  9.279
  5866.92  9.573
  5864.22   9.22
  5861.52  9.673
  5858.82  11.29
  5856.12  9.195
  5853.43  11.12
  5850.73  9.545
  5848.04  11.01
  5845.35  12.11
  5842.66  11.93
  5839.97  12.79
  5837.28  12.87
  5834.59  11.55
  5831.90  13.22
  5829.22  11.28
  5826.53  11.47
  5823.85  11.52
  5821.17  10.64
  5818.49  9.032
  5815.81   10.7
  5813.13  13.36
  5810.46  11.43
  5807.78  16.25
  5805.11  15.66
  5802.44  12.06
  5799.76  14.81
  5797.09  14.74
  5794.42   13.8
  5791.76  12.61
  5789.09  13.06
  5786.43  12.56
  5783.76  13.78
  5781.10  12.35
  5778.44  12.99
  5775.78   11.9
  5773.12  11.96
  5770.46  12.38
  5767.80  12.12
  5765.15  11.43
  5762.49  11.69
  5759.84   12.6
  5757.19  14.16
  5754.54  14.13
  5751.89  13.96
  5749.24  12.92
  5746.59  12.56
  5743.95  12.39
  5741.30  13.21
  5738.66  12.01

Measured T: 0.337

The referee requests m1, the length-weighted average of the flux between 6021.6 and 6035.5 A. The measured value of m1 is 11.7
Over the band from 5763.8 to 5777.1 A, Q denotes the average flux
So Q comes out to 12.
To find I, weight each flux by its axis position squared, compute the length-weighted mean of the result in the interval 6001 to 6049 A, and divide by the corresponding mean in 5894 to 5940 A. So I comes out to 1.54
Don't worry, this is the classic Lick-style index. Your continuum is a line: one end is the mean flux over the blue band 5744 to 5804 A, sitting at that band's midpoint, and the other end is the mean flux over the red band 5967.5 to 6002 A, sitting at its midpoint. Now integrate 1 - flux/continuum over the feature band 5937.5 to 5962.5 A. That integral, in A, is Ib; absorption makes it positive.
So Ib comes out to 3.2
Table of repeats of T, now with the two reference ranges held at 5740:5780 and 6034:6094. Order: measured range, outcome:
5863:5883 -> 0.380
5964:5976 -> 0.354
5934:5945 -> 0.320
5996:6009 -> 0.212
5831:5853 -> 0.074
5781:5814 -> -0.079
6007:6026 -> 0.136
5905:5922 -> 0.487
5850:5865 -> 0.249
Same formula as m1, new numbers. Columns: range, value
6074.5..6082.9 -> 12.5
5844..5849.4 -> 11.6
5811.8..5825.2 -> 11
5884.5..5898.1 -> 4.16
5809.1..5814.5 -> 12.4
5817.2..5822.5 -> 9.84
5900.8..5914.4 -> 7.4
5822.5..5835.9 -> 11.8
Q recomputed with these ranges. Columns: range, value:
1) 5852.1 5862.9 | 10.3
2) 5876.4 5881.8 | 8.09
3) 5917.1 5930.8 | 8.22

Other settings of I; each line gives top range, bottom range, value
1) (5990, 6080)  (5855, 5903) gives 1.68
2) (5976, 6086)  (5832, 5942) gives 1.40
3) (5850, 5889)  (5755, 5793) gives 0.73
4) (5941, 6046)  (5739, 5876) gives 0.91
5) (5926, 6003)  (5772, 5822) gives 0.78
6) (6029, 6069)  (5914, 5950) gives 1.43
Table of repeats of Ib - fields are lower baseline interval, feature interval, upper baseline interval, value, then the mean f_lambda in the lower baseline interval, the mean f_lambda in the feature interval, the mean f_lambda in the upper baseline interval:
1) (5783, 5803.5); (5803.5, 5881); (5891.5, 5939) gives -0.4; 13.4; 11.1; 7.37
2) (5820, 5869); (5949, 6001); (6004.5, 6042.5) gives 7.7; 11.1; 9.55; 11.2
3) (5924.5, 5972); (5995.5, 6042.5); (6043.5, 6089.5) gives 0.3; 9.01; 11.1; 12.6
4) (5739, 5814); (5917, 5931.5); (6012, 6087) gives 5.0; 13.1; 8.26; 12.1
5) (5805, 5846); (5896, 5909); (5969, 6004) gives 5.7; 12.1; 6.19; 9.97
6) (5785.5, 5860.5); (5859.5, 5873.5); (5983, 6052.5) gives 2.8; 12.2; 9.55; 11.1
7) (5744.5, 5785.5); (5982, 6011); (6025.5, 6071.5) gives 4.5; 12.7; 10.4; 12.2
